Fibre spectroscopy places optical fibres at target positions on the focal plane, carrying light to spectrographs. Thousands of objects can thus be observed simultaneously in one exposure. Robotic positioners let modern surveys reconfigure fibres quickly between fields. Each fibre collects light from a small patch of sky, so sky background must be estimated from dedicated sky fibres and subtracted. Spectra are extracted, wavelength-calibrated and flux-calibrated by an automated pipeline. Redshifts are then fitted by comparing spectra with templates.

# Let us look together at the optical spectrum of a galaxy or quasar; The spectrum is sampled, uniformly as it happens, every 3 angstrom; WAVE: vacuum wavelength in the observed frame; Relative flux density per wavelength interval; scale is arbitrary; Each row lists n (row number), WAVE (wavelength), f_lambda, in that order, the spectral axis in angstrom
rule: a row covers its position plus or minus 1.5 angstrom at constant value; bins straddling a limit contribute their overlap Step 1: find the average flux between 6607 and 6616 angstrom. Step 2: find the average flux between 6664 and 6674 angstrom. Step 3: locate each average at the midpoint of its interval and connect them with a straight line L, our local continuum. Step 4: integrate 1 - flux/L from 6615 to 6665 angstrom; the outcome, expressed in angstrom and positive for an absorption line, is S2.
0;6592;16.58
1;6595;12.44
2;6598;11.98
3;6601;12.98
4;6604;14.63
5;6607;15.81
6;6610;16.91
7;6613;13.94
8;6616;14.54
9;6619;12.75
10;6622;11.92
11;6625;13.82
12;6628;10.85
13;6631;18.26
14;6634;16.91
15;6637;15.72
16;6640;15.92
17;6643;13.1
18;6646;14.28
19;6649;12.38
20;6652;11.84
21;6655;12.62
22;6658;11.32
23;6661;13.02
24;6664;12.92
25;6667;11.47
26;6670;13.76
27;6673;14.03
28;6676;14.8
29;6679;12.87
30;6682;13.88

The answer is 1.87 angstrom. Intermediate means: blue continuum 15.3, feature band 13.7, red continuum 13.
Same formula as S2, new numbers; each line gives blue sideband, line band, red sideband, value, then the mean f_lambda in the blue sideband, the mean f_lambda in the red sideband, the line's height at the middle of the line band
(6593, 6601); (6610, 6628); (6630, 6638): 2.0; 12.6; 17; 15.2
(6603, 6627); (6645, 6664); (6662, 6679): 1.4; 14.2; 13.3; 13.6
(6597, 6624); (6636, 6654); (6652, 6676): -0.8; 14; 12.8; 13.2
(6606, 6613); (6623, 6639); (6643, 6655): -1.0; 15.9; 12.8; 14.2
